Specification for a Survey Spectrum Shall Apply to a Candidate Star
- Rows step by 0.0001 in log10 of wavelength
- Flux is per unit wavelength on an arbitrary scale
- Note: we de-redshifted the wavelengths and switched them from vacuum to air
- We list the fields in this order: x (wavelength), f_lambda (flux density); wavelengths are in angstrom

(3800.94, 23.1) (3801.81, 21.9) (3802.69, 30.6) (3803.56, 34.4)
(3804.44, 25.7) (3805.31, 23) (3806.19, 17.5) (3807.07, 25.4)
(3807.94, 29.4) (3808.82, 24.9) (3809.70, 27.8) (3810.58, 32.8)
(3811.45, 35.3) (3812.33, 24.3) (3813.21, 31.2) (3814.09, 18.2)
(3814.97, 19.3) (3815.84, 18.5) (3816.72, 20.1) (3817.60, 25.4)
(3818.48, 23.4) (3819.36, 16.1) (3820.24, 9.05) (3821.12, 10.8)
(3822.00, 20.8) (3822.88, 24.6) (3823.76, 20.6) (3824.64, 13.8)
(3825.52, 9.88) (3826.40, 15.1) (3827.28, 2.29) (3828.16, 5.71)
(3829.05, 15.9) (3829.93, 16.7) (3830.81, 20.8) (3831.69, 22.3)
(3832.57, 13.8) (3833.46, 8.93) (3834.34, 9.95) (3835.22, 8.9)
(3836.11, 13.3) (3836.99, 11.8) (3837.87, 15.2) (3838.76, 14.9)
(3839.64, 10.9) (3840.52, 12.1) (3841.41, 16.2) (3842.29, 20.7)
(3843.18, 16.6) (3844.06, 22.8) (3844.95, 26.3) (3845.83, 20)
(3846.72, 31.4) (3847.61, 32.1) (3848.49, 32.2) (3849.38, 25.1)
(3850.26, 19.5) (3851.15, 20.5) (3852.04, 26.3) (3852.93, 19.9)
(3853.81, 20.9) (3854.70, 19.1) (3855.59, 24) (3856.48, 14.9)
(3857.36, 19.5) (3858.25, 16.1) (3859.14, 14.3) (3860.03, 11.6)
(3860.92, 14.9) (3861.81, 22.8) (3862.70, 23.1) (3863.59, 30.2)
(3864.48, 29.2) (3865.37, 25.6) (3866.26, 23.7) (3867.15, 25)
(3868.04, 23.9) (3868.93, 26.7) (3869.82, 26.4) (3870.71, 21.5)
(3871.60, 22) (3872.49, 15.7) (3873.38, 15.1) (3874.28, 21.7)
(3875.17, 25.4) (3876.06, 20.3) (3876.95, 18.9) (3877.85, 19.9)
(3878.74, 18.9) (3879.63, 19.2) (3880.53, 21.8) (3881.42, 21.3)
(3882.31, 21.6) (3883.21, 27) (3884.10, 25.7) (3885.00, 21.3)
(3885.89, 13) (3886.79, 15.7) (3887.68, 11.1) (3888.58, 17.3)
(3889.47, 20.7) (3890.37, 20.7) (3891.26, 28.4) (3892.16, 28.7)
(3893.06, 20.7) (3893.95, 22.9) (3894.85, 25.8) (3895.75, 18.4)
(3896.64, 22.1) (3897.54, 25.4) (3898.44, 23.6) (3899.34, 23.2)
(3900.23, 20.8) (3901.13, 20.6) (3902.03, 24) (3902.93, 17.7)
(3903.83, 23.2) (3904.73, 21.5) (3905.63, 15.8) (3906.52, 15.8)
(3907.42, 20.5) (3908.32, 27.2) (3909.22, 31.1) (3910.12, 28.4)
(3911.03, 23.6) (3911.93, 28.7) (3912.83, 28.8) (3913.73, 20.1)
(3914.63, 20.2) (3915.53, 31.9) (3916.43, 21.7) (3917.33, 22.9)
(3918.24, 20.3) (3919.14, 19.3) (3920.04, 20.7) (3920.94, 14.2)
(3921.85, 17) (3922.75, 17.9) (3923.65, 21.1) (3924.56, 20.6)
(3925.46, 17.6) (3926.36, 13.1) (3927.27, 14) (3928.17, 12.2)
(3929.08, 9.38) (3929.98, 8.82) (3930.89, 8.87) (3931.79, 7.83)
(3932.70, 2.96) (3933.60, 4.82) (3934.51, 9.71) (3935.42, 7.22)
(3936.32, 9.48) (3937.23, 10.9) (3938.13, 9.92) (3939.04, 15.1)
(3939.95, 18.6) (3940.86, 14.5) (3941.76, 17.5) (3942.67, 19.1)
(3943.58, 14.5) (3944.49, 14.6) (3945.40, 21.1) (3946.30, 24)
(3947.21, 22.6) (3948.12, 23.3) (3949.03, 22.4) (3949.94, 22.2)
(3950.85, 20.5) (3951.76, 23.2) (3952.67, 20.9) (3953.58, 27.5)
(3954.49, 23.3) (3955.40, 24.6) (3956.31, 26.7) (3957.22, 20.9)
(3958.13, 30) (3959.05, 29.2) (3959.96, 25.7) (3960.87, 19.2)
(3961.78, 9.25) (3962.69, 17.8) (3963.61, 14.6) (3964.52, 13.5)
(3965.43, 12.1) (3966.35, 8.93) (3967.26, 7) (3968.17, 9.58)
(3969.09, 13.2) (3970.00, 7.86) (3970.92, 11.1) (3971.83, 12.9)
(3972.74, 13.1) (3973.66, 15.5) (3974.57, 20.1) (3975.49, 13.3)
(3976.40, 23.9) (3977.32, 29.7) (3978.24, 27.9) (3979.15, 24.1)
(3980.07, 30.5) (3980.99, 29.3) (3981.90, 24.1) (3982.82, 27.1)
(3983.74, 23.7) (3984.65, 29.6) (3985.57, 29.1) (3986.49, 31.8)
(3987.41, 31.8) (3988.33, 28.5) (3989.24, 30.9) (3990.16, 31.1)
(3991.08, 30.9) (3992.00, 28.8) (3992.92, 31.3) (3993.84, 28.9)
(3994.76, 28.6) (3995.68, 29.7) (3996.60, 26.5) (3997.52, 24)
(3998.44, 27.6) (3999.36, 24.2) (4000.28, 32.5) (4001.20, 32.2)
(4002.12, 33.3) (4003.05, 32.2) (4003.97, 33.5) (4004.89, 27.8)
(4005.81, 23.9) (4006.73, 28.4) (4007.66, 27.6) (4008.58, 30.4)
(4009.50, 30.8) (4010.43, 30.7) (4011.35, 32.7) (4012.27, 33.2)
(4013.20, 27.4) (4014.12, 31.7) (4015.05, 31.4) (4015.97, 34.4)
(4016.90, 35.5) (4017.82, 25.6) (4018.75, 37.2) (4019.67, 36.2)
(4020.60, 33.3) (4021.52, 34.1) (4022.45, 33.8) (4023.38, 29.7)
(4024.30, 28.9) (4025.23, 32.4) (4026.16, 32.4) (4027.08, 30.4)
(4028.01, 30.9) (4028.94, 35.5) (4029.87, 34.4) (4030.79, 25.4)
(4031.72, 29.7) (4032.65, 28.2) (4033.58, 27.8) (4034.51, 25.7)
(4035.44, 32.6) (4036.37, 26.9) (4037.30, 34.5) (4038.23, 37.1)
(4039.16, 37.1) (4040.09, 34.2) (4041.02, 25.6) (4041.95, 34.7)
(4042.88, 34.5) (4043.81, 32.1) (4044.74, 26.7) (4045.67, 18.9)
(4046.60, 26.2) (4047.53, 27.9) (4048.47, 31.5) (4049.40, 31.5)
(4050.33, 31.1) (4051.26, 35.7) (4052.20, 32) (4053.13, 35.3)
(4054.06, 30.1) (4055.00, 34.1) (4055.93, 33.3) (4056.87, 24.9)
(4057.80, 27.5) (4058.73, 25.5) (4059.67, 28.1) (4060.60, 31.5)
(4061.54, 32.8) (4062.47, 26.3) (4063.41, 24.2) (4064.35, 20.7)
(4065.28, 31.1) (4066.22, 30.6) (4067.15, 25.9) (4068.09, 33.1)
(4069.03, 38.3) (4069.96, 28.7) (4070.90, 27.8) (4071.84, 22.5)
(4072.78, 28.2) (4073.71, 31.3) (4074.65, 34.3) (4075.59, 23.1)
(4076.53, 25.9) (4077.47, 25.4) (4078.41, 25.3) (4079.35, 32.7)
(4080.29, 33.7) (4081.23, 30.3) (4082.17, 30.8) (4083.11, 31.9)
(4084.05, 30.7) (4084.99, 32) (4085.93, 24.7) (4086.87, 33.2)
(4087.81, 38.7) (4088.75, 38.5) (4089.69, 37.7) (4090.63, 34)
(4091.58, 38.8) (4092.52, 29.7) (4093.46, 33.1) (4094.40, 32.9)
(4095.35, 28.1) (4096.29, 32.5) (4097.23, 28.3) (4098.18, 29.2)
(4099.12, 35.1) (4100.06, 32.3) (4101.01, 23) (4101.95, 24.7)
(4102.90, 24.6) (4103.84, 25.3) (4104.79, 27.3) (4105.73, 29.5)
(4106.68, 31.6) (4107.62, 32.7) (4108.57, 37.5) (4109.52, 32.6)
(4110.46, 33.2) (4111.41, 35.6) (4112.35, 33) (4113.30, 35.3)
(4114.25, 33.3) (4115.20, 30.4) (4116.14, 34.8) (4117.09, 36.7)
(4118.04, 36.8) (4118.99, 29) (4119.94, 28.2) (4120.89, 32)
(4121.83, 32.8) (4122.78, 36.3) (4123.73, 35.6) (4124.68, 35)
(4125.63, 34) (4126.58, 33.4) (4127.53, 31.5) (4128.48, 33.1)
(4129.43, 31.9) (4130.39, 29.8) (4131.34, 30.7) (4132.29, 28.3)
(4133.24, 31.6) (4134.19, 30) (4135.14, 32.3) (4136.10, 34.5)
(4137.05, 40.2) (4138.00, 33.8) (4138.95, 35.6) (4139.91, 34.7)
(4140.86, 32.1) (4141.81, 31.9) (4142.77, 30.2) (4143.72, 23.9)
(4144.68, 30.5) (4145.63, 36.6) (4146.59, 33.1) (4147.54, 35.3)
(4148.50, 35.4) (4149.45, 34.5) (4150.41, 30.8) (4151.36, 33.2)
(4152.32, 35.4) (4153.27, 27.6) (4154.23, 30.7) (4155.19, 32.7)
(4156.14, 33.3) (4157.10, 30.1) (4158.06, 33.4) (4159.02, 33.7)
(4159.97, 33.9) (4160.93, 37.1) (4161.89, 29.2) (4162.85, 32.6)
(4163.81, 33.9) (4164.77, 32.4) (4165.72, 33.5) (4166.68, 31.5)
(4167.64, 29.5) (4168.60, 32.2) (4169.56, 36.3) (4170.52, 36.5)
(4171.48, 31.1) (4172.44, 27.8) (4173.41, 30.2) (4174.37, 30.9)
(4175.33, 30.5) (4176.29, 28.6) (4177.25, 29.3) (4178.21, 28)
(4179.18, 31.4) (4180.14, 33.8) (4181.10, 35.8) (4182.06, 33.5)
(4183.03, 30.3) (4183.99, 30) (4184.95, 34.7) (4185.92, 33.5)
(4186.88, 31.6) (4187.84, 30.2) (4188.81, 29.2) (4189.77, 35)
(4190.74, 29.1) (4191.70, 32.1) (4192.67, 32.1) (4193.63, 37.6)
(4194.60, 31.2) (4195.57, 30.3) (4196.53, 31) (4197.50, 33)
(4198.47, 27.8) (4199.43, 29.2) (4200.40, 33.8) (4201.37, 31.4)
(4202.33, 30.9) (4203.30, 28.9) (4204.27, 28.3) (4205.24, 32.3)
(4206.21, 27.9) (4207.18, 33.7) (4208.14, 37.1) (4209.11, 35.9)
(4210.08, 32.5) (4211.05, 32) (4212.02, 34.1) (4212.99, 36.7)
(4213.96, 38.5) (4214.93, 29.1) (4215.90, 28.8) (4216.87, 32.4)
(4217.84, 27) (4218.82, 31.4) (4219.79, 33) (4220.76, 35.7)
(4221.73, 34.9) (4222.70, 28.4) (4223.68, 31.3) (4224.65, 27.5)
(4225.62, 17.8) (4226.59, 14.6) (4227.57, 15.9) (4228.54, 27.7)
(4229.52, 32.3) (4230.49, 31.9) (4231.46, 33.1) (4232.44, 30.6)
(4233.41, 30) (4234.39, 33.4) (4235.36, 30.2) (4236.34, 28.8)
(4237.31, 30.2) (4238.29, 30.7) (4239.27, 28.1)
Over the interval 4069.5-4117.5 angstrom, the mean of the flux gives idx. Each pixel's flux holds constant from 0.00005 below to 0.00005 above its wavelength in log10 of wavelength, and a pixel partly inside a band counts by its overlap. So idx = 31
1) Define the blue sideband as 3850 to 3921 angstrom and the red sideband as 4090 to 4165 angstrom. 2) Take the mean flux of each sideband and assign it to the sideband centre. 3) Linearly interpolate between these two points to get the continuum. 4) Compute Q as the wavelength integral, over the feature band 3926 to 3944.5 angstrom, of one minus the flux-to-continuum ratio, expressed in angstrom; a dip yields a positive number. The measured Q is 9.6 angstrom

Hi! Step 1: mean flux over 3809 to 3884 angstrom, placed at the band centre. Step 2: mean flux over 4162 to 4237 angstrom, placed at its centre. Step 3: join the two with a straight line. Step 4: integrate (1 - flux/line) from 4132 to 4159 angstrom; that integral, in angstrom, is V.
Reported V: -2.9 angstrom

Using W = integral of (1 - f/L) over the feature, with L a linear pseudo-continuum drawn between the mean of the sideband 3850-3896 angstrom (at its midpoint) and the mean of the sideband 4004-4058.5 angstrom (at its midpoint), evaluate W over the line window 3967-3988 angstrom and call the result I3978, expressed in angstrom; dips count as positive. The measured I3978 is 4.8 angstrom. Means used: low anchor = 21.1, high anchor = 30.9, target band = 21.3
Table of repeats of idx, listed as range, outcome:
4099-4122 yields 31.4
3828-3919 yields 20.9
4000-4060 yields 30.9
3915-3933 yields 16.2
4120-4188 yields 32.4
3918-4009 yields 20.8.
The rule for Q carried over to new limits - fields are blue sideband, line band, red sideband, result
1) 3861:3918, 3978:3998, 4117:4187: -1.82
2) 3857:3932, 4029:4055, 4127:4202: -3.72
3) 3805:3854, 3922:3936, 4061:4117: 7.02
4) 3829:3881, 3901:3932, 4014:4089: 4.69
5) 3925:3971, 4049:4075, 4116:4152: -3.50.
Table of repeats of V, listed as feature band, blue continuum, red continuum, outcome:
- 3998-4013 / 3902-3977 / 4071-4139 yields -4.3 angstrom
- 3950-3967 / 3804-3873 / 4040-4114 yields 3.3 angstrom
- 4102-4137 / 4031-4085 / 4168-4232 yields -2.2 angstrom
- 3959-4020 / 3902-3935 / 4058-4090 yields -3.7 angstrom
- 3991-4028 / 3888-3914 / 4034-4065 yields -3.3 angstrom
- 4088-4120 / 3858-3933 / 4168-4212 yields -4.0 angstrom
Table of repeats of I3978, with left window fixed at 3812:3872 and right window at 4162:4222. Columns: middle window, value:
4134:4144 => -1.0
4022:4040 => -3.6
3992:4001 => -1.2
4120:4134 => -1.3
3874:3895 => -0.3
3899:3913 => -1.0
